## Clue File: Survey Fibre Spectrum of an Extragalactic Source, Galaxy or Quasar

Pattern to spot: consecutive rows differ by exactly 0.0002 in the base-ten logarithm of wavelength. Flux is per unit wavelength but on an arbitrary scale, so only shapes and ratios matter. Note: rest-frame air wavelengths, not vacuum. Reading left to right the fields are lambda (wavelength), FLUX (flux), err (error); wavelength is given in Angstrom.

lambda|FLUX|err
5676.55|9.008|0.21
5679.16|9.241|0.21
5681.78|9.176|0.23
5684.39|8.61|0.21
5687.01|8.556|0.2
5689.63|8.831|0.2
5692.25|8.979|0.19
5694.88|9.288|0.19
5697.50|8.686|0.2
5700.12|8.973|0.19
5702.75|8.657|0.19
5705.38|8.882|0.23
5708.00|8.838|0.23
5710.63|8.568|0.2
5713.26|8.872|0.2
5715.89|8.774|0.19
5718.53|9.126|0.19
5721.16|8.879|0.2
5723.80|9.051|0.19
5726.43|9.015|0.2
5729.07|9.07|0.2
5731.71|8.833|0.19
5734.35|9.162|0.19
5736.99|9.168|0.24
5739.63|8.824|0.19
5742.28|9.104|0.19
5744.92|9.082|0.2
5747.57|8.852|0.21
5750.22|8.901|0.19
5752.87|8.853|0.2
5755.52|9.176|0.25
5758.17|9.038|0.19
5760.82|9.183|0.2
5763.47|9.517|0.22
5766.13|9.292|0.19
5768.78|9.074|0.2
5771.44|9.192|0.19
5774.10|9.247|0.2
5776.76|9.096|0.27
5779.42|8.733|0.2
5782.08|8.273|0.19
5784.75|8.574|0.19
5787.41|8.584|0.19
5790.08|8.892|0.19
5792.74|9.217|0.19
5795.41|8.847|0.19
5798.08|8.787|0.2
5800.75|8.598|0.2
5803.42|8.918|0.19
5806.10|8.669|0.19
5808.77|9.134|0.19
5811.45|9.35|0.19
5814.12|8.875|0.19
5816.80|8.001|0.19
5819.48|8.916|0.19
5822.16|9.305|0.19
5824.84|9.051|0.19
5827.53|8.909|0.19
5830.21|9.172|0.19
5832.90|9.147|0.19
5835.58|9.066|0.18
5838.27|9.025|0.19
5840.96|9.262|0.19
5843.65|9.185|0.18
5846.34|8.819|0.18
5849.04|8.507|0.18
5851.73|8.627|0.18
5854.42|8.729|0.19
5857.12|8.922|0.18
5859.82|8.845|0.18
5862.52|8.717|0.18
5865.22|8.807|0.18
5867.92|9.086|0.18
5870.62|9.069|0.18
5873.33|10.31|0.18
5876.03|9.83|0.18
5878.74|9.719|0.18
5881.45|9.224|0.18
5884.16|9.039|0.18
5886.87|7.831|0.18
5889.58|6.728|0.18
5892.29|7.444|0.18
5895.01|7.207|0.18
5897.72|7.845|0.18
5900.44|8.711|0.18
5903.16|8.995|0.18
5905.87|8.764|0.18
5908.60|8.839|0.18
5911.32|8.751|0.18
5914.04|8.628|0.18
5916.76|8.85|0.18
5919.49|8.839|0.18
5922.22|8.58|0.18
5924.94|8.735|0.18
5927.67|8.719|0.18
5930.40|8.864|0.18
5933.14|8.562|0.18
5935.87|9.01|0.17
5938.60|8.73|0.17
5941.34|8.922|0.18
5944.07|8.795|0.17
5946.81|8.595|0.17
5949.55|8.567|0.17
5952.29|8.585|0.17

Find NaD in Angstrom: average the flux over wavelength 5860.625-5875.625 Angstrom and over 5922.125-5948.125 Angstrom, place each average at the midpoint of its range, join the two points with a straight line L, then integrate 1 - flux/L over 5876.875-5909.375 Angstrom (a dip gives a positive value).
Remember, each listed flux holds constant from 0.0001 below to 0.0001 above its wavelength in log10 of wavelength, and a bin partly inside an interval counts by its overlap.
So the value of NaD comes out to 2.4 Angstrom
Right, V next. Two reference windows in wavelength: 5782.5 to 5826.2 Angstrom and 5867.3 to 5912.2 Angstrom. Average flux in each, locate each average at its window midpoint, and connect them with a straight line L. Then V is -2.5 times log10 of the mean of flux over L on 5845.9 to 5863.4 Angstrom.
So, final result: 0.00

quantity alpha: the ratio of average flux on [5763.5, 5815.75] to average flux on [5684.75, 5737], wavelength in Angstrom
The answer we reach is 1.0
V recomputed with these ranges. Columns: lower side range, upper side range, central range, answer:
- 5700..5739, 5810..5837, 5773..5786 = 0.02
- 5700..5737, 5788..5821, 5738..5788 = -0.01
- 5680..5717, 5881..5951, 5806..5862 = -0.04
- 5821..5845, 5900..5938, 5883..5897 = 0.16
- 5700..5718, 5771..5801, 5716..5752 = -0.02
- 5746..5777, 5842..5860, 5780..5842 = 0.01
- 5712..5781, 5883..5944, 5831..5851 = -0.03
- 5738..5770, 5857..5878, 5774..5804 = 0.04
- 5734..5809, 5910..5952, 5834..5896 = 0.00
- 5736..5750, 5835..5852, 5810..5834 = 0.00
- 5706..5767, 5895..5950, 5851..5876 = -0.03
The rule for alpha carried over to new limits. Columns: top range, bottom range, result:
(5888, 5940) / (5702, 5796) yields 0.94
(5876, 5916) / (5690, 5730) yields 0.95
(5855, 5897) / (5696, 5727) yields 0.98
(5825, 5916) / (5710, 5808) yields 0.98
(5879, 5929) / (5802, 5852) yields 0.95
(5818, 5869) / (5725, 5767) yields 0.99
